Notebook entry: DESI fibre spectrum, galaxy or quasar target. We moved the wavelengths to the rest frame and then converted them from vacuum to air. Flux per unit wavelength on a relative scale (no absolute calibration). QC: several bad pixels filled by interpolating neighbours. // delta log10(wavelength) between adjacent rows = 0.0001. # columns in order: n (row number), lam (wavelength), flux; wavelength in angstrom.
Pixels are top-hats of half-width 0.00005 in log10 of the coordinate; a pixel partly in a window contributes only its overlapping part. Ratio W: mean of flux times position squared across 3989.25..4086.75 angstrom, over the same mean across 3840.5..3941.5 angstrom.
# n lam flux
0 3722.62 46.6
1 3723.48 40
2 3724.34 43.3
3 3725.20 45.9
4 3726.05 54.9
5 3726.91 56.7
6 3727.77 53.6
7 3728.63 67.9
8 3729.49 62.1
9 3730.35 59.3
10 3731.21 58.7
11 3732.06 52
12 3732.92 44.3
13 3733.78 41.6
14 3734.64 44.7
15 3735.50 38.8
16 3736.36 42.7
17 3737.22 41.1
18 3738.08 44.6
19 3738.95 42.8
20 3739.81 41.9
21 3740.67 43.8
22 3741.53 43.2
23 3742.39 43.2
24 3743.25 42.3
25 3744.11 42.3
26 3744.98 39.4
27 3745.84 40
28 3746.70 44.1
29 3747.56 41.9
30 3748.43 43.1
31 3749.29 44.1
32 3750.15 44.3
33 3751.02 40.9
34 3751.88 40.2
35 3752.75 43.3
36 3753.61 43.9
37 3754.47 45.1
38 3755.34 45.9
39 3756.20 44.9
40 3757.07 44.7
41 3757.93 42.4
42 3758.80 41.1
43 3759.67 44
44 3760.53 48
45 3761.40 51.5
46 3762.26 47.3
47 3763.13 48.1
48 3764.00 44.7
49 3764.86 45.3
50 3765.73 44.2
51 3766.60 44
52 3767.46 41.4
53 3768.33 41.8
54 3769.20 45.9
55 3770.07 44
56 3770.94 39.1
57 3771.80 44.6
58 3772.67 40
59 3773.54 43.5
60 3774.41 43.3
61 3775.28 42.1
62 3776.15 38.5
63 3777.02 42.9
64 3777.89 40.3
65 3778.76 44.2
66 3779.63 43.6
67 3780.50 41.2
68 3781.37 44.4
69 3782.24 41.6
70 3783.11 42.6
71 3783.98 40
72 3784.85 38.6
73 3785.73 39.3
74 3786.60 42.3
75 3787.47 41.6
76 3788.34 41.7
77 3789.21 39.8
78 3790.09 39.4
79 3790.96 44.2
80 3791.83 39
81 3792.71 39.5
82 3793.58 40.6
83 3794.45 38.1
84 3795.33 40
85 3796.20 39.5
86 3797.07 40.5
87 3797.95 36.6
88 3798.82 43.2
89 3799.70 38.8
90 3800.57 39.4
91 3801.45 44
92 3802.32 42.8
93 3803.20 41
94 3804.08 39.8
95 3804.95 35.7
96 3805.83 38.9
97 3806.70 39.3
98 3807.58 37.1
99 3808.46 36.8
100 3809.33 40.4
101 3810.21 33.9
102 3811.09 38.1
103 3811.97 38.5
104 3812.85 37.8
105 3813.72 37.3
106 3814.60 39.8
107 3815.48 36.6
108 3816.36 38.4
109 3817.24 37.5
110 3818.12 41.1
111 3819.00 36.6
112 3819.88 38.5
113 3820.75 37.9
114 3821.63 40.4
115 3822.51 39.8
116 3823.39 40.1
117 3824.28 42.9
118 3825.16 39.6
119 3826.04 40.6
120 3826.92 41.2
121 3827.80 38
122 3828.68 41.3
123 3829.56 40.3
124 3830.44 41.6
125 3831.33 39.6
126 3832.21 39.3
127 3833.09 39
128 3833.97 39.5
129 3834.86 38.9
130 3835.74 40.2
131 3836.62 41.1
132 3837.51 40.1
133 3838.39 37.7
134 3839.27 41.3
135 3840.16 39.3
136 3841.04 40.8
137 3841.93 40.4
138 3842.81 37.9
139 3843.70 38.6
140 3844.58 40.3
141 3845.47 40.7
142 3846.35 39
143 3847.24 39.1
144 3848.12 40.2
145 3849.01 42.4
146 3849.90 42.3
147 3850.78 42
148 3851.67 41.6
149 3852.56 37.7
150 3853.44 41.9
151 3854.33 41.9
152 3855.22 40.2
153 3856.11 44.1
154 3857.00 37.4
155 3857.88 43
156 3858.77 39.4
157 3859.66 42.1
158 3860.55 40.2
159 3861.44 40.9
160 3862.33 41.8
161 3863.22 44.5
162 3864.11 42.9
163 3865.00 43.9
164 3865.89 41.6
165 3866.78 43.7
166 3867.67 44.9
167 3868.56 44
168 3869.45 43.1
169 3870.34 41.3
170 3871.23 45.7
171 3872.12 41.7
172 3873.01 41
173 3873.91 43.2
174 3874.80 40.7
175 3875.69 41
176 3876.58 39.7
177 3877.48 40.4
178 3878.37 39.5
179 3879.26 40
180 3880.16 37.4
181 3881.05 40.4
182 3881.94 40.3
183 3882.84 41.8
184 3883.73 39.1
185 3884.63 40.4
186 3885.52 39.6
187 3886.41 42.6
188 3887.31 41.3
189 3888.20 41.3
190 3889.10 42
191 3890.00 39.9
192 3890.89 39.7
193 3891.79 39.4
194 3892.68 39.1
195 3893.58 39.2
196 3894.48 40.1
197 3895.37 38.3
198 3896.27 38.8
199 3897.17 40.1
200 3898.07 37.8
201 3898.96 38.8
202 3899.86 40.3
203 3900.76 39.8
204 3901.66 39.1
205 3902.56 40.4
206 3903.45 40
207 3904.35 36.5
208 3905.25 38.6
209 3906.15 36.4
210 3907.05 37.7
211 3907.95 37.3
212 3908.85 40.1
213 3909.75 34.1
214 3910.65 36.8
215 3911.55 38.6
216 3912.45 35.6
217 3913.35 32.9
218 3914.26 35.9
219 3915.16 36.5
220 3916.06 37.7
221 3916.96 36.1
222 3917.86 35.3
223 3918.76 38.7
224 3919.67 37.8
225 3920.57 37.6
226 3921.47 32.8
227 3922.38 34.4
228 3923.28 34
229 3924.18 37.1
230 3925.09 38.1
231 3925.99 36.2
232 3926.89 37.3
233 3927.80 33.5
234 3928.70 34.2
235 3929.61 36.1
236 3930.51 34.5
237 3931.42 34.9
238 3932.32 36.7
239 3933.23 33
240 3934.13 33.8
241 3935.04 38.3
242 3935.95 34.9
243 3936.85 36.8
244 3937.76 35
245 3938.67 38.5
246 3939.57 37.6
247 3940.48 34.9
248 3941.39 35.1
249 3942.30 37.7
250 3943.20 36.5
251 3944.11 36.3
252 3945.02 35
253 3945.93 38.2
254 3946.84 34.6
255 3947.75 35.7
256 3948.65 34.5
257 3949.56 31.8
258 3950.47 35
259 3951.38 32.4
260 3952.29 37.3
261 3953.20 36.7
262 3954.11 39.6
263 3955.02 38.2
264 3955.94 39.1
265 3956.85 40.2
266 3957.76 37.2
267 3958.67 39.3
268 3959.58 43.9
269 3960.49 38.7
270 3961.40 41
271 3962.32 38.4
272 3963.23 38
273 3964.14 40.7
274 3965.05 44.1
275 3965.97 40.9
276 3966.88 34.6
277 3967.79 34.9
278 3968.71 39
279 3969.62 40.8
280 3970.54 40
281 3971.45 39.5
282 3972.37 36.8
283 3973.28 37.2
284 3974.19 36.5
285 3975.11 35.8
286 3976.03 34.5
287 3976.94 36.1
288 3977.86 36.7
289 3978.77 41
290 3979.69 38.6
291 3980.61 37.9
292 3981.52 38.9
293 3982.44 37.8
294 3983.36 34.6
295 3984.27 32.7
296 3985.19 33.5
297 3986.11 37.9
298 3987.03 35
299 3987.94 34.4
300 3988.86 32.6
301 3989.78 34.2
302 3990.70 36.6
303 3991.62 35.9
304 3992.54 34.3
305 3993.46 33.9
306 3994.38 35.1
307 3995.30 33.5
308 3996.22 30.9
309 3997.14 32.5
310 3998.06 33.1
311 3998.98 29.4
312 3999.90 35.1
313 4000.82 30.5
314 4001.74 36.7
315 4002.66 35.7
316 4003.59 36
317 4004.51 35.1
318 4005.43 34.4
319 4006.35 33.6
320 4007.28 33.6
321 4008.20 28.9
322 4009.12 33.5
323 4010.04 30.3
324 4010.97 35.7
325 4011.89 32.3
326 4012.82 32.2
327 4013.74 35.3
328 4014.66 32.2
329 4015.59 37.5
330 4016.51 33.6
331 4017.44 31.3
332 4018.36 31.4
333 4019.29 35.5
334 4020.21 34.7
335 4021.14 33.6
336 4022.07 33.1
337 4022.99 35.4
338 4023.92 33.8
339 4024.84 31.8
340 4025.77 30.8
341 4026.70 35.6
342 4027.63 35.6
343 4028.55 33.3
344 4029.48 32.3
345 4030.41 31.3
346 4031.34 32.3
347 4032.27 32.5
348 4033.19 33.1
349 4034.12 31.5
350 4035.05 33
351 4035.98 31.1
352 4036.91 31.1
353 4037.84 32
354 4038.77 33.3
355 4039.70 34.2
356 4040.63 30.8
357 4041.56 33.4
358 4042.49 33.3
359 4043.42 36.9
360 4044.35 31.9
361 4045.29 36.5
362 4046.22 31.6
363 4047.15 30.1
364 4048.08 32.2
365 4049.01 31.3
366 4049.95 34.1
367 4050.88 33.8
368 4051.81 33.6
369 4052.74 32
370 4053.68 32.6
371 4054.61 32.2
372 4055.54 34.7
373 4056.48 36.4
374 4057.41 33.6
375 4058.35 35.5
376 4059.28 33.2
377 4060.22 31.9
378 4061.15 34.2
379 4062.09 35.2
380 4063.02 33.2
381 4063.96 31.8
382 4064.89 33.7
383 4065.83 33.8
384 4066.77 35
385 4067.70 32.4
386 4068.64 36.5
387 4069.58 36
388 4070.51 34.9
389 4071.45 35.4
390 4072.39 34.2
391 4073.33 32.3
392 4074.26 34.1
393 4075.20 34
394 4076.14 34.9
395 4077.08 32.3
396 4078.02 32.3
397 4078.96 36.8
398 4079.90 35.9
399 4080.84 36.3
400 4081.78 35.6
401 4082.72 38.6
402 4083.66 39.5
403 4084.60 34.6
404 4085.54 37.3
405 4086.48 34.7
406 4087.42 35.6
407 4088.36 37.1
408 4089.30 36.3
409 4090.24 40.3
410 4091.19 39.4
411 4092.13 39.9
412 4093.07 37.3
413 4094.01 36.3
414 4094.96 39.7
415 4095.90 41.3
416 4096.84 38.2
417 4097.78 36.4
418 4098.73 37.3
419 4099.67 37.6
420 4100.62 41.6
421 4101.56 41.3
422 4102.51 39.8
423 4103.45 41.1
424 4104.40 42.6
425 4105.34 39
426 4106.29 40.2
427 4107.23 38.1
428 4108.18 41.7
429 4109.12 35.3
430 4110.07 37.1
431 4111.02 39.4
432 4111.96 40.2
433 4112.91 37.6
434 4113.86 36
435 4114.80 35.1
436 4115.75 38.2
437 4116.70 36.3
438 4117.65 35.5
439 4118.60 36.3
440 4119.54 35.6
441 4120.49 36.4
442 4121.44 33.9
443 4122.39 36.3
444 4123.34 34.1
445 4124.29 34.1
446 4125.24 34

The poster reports 0.93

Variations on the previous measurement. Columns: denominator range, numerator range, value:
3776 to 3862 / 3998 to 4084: 0.94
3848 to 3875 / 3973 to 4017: 0.88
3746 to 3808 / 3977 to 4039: 0.91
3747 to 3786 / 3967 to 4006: 0.92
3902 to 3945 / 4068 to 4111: 1.11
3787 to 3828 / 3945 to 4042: 0.98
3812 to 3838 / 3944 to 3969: 1.02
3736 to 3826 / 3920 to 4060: 0.94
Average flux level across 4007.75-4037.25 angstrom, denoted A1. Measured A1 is 33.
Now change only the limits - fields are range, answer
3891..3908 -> 38.9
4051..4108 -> 36.1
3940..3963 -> 37.1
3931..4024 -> 35.8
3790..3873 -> 40.2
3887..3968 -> 37.4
